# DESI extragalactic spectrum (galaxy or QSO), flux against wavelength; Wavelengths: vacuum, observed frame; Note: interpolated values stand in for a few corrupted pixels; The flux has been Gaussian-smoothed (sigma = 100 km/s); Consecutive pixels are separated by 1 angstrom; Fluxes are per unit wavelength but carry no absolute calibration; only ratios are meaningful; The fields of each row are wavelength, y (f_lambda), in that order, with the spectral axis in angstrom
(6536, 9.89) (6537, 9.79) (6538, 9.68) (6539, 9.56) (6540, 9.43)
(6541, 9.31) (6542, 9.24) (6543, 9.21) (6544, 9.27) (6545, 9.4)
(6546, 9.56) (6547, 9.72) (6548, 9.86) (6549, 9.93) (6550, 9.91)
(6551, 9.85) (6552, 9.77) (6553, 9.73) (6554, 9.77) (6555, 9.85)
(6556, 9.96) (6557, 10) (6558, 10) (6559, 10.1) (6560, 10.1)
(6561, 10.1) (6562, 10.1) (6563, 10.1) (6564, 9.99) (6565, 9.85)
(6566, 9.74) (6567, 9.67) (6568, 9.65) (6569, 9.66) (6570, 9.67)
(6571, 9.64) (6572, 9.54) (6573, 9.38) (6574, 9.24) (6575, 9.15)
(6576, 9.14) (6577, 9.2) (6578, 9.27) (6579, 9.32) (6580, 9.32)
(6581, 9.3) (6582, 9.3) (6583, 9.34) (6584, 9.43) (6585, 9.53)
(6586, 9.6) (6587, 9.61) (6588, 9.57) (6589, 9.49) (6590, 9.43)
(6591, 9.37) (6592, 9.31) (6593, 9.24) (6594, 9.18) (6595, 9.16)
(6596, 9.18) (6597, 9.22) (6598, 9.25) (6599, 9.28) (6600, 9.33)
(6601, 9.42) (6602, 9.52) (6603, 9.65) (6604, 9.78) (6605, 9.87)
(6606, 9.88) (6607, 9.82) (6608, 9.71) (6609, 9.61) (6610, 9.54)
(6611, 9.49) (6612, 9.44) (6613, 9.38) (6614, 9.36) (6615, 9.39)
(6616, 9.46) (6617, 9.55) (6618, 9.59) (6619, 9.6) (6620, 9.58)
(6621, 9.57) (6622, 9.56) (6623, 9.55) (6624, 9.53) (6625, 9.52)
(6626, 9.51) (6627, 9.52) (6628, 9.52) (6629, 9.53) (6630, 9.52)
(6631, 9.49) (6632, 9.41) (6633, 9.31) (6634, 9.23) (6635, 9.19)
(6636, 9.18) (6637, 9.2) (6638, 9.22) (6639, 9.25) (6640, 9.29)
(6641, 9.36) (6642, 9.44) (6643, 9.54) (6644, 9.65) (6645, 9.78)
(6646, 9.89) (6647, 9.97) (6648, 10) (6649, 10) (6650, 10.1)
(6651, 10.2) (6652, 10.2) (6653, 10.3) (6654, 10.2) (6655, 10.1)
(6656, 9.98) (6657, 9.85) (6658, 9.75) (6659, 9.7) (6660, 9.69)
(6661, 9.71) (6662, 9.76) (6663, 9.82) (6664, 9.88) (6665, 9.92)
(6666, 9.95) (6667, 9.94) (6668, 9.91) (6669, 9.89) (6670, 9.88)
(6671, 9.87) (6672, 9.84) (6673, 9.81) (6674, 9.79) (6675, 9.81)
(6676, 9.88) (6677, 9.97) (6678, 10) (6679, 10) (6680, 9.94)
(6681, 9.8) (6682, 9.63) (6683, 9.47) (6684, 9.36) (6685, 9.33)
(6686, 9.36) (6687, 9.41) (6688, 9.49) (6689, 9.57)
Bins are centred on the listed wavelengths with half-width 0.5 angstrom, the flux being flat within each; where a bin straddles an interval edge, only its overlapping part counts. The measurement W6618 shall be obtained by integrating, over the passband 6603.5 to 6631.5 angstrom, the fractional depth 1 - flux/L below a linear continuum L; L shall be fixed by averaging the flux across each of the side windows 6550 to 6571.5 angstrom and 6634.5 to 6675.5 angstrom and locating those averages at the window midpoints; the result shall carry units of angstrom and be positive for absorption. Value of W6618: 0.7 angstrom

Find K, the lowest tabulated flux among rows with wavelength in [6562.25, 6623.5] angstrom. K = 9.14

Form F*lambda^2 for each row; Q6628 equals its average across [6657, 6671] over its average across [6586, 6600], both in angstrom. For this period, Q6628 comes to 1.08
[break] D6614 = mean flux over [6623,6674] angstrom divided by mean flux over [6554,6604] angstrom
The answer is 1.02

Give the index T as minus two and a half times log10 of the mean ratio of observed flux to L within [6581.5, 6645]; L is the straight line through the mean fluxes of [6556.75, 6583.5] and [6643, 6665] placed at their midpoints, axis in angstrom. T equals 0.036 mag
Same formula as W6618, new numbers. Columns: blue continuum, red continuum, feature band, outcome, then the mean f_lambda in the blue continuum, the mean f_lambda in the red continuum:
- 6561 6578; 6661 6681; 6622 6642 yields 0.8 angstrom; 9.61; 9.88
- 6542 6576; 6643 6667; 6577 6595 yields 0.7 angstrom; 9.73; 9.92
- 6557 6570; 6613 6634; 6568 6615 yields 1.3 angstrom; 9.91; 9.49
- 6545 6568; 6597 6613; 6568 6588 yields 0.7 angstrom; 9.88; 9.56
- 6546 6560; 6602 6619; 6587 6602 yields 0.5 angstrom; 9.88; 9.59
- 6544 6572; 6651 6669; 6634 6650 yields 0.6 angstrom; 9.82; 9.93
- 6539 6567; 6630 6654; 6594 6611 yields 0.3 angstrom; 9.77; 9.63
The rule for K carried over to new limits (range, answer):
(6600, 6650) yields 9.18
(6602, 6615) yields 9.36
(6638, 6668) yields 9.22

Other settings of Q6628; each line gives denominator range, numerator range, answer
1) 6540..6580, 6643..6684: 1.06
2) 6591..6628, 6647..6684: 1.06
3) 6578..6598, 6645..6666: 1.08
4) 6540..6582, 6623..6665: 1.03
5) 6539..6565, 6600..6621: 1.00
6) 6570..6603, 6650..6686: 1.08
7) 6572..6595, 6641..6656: 1.08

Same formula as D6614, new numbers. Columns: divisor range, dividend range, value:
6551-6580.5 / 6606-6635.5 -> 0.98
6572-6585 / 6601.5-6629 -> 1.03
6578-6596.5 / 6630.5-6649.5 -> 1.01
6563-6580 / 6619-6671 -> 1.02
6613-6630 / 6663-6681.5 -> 1.04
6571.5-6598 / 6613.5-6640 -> 1.01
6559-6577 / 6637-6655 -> 1.01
